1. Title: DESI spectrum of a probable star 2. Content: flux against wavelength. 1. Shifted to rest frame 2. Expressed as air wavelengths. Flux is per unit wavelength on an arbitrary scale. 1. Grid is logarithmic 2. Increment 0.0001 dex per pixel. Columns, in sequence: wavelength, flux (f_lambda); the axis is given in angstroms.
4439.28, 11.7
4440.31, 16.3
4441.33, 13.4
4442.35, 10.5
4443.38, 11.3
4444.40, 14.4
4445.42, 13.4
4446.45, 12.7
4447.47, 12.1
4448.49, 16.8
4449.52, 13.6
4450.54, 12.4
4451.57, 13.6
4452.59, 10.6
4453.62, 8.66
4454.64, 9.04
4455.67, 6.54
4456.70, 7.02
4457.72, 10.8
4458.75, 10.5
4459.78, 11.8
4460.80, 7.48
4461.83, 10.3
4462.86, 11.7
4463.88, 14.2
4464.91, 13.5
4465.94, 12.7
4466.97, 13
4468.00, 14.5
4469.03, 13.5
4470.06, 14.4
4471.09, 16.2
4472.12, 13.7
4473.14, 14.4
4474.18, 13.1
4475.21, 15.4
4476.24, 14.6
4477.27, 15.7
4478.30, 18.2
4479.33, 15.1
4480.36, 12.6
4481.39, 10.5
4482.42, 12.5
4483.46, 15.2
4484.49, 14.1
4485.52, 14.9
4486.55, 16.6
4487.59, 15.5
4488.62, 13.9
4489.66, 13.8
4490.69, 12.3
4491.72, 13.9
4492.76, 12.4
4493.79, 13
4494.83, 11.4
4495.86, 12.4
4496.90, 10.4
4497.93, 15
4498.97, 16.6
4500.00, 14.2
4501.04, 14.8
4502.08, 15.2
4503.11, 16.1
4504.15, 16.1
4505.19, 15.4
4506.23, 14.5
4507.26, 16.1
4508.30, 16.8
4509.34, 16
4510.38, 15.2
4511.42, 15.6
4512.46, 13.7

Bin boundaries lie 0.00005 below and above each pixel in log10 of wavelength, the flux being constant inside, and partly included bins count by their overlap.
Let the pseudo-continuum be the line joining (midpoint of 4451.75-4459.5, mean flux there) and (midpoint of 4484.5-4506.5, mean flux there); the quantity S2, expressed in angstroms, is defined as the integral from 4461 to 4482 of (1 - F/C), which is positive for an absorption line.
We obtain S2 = -4.7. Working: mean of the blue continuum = 9.3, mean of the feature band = 13.8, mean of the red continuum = 14.2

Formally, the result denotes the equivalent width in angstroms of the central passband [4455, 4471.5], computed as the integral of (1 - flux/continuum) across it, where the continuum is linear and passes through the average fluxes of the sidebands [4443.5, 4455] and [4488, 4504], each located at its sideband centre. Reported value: 1.52 angstroms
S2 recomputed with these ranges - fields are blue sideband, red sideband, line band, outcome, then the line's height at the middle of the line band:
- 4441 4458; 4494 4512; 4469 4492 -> -1.7 angstroms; 13.4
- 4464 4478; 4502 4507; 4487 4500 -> 1.4 angstroms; 15.1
